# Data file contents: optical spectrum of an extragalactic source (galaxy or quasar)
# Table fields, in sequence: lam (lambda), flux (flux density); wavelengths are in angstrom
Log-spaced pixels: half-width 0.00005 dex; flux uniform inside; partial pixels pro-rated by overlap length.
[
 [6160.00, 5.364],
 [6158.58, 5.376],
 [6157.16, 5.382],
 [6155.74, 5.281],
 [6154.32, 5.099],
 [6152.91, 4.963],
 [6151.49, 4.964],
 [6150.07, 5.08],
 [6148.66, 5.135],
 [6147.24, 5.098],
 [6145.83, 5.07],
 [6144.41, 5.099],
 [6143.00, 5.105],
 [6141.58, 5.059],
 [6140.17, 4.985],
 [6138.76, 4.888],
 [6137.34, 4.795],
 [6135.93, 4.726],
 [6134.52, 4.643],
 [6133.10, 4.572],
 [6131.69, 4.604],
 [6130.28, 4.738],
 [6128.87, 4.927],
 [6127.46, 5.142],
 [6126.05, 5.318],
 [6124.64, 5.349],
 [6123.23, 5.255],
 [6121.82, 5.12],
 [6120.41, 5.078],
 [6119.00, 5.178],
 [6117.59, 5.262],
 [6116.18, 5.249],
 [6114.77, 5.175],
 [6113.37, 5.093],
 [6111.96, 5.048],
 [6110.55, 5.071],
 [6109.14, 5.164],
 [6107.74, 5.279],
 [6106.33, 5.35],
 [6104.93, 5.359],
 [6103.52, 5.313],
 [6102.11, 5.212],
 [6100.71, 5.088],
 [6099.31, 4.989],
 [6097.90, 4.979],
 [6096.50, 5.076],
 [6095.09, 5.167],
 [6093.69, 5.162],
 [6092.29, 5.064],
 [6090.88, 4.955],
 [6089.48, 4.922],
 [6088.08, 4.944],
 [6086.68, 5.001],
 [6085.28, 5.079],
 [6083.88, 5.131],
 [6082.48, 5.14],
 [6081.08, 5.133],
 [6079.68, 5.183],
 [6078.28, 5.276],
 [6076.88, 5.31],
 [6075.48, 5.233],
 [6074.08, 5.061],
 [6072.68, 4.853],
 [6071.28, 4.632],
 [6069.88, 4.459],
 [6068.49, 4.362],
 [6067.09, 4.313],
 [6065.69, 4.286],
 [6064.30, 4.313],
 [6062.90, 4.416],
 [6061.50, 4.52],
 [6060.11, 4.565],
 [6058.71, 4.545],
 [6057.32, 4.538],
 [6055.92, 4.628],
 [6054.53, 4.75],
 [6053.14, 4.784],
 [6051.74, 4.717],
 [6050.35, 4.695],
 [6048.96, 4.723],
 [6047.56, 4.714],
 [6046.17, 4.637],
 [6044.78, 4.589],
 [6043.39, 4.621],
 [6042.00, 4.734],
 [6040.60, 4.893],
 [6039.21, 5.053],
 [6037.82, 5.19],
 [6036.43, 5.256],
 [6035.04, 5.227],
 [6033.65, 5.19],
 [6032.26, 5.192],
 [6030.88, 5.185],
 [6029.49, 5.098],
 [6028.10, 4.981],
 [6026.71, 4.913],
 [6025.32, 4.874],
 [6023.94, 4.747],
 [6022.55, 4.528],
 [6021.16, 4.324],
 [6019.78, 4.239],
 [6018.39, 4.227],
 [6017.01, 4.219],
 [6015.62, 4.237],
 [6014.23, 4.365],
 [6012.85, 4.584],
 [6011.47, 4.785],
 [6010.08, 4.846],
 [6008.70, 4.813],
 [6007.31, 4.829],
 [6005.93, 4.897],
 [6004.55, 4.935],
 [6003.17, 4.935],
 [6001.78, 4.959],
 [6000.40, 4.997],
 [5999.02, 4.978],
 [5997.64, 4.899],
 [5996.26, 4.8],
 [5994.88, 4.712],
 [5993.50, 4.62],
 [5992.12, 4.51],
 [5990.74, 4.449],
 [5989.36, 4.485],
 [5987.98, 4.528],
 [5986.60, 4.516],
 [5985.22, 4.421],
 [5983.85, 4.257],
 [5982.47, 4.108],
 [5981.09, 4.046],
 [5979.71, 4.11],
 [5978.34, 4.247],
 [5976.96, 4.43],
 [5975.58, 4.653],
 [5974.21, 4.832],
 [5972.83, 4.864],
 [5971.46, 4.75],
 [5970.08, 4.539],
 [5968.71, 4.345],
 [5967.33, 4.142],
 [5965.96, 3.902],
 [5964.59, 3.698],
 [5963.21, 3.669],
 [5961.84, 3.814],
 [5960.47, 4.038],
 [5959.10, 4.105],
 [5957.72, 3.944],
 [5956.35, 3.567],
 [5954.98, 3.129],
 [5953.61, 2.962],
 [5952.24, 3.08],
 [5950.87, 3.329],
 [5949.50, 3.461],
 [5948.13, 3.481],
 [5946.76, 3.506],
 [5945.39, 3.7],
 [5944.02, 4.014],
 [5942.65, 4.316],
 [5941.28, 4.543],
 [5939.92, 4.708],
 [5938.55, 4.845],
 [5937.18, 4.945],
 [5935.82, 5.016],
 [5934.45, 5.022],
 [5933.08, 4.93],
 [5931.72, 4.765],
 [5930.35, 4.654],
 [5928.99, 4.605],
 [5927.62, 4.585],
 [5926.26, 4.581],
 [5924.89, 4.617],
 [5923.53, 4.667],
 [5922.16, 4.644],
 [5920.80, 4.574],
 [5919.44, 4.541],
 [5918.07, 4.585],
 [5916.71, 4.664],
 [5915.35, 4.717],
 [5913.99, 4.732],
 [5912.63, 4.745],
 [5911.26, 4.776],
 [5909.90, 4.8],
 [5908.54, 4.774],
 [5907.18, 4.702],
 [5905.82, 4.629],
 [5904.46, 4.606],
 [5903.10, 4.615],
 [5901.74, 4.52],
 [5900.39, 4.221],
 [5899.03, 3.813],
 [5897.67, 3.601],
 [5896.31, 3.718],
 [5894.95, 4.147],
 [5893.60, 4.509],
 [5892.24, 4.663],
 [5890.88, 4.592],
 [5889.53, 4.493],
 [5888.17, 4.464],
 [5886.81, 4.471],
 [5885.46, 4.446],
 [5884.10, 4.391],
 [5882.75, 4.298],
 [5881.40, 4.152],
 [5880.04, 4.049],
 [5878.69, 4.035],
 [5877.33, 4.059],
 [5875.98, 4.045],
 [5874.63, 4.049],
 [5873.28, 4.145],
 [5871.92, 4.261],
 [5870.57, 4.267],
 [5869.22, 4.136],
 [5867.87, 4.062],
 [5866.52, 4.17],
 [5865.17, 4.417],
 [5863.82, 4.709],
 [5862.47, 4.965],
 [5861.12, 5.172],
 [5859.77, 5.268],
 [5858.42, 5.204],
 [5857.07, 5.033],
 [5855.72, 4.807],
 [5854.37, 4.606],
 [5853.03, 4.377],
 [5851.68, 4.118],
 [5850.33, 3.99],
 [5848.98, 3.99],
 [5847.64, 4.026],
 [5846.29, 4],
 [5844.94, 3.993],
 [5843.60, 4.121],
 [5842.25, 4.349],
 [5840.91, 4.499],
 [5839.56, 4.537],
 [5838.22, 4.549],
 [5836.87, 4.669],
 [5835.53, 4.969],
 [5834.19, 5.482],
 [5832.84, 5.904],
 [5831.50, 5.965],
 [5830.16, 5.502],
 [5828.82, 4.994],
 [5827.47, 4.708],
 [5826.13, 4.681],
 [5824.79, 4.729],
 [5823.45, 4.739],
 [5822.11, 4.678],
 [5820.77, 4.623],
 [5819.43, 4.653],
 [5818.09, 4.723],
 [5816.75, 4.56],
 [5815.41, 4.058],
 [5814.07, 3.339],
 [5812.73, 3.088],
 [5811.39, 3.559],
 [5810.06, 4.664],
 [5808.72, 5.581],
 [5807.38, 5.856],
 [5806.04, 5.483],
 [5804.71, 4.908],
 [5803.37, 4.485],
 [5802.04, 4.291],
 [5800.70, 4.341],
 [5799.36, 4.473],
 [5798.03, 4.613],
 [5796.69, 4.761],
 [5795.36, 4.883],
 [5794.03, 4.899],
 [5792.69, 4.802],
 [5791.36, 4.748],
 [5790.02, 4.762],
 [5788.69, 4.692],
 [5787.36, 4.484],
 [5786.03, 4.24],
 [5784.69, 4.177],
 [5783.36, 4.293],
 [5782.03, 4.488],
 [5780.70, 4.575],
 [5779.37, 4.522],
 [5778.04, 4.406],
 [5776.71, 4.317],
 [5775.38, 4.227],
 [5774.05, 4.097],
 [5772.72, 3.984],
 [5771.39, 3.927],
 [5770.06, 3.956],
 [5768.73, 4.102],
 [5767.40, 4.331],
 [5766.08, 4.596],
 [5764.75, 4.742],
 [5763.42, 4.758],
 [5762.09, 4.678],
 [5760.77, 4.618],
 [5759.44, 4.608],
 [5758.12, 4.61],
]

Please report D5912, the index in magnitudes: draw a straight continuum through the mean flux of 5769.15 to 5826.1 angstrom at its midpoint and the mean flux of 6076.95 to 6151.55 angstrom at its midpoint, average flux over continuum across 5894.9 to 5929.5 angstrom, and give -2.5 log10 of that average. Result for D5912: 0.05 mag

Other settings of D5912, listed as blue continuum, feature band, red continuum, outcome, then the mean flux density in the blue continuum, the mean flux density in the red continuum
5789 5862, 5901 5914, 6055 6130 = 0.02 mag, 4.66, 4.98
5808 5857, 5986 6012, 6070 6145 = 0.02 mag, 4.56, 5.06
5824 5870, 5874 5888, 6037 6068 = 0.11 mag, 4.67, 4.65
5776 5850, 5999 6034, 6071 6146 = 0.04 mag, 4.6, 5.07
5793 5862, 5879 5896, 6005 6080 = 0.08 mag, 4.66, 4.74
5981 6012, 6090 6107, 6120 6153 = -0.05 mag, 4.68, 4.99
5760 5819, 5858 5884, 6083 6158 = 0.06 mag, 4.48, 5.07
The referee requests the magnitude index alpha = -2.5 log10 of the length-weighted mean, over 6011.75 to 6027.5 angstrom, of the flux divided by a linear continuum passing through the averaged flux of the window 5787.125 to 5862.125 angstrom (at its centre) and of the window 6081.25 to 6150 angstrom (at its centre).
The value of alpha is 0.10 mag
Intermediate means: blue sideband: 4.66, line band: 4.49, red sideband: 5.07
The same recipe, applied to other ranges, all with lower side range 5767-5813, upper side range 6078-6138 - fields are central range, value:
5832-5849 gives 0.00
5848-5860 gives 0.01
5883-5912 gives 0.06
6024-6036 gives -0.03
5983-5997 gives 0.08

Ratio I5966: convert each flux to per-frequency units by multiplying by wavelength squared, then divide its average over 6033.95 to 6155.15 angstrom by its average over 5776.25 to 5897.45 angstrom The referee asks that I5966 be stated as 1.2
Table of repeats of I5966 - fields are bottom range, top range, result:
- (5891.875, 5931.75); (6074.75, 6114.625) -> 1.21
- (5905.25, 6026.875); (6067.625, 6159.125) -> 1.20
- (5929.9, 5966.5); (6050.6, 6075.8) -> 1.18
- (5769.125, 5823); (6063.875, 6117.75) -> 1.24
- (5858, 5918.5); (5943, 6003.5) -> 0.97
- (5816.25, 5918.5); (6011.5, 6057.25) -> 1.11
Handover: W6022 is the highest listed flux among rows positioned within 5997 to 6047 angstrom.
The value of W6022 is 5.256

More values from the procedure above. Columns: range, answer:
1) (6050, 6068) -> 4.784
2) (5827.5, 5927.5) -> 5.965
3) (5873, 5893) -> 4.663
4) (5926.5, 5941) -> 5.022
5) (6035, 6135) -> 5.359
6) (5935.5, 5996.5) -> 5.016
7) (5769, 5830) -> 5.856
